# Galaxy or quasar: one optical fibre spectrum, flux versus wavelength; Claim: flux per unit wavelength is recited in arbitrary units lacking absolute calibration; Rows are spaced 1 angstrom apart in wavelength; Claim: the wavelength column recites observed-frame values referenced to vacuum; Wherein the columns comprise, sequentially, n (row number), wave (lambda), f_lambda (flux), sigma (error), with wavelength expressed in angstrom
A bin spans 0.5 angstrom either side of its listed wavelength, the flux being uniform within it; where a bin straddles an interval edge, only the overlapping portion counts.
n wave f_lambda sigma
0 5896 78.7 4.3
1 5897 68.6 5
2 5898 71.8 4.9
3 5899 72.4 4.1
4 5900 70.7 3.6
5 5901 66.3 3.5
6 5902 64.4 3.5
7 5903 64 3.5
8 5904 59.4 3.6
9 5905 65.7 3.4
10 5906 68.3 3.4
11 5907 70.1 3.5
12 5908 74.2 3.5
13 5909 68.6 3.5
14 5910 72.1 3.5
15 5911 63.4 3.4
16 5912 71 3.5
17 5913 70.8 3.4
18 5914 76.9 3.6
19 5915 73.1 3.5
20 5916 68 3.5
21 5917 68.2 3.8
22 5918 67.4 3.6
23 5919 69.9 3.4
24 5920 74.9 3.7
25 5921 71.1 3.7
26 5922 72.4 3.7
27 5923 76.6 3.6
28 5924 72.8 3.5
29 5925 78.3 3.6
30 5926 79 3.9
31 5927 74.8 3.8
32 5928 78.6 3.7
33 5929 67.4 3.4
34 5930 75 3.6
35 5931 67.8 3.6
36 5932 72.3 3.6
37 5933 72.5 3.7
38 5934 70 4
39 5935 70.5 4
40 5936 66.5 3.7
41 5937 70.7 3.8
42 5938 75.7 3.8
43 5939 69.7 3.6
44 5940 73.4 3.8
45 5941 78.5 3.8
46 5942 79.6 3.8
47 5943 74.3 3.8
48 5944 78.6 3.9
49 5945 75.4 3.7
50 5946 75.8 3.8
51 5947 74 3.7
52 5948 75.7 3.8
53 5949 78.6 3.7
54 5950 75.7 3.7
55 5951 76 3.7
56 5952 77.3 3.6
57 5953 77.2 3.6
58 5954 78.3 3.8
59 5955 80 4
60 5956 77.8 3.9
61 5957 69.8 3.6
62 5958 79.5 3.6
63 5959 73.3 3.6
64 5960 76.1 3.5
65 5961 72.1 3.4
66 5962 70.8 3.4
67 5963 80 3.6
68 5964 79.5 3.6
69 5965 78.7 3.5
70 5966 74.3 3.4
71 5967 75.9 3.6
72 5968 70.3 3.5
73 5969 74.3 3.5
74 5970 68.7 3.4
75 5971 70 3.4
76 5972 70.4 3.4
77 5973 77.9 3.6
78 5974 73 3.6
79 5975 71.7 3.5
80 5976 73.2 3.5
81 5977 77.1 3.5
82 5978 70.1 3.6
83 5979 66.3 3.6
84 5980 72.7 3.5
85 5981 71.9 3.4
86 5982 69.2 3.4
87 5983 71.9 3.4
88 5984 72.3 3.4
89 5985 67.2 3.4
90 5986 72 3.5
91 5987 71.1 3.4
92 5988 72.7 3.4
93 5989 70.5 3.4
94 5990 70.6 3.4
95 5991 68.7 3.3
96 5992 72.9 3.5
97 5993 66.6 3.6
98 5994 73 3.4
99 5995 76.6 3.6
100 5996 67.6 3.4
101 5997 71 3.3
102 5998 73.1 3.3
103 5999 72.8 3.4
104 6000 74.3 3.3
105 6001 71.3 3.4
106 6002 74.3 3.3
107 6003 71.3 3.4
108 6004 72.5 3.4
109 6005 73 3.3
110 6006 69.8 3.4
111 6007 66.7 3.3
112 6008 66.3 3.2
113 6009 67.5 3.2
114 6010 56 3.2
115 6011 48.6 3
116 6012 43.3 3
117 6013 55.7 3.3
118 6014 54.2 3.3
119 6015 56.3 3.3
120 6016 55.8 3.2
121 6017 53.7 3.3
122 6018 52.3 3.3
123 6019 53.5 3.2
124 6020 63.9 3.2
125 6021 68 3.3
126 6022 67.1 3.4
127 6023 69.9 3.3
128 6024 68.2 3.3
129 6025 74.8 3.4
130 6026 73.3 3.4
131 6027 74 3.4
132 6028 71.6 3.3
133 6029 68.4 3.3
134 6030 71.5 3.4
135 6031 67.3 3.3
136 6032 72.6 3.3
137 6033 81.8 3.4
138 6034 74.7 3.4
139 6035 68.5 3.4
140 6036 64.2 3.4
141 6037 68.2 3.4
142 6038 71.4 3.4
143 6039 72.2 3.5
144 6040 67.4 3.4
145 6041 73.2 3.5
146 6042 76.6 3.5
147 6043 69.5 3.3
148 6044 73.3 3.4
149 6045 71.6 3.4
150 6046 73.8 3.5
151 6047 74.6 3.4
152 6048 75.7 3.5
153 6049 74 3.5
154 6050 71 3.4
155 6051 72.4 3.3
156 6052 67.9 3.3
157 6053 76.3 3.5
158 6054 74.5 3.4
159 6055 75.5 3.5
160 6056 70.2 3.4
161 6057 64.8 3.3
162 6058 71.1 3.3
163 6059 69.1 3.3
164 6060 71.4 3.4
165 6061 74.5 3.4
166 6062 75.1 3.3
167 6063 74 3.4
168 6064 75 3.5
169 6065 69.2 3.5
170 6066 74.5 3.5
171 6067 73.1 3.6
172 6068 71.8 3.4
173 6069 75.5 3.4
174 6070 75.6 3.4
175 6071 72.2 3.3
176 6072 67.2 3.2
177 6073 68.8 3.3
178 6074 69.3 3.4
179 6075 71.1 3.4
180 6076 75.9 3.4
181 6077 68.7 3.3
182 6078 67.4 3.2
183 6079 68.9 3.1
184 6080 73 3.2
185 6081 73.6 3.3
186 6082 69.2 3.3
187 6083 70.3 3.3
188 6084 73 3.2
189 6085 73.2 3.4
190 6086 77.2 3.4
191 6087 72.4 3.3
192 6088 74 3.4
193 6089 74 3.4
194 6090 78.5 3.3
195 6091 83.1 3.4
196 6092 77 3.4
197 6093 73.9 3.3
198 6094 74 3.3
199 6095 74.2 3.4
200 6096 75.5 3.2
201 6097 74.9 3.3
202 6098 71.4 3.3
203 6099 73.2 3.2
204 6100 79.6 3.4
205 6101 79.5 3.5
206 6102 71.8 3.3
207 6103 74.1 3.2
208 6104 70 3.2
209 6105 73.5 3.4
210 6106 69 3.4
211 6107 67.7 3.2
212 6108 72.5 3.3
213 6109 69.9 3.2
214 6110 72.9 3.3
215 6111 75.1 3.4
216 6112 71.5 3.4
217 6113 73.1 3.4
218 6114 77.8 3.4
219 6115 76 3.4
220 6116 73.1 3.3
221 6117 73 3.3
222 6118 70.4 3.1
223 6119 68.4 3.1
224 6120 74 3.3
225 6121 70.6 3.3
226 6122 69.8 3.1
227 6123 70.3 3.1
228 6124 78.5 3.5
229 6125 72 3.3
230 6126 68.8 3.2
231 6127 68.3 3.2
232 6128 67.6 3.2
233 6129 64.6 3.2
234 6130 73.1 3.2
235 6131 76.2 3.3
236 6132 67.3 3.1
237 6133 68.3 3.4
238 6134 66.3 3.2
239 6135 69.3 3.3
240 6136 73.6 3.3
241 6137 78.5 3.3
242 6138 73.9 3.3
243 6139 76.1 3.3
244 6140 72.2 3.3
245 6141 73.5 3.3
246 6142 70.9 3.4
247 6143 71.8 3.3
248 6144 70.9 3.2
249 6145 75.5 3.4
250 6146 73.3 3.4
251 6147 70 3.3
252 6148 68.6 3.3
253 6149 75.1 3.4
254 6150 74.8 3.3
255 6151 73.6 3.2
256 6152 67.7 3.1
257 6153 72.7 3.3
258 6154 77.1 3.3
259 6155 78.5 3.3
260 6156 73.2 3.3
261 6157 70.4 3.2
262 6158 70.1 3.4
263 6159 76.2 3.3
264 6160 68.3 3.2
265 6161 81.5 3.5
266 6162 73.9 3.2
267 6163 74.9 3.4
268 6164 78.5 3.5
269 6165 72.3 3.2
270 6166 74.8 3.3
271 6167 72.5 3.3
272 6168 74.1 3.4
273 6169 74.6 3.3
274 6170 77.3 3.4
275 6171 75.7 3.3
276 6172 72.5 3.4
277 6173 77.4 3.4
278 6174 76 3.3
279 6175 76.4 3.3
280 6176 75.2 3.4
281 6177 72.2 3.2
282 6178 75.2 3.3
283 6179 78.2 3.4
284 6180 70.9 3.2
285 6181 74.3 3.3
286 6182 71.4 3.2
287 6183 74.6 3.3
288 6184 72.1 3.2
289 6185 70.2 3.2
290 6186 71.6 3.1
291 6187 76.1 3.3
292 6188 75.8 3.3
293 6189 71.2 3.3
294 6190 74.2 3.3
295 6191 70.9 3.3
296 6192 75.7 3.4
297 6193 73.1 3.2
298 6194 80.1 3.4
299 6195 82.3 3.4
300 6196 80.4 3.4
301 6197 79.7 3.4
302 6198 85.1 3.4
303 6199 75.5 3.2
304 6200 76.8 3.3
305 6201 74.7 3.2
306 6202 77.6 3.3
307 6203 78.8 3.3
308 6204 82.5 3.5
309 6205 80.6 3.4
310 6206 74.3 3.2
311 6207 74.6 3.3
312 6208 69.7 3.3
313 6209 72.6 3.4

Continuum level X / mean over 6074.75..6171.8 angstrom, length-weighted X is 73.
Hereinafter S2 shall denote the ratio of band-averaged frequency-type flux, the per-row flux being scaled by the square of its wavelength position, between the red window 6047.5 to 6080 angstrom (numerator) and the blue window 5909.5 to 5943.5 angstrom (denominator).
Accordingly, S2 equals 1.0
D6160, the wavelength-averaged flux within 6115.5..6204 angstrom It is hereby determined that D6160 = 73.7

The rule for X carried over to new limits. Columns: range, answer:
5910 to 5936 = 72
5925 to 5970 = 74.8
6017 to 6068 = 70.8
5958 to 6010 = 72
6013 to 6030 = 64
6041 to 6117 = 73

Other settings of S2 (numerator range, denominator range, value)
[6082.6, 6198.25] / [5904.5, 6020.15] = 1.10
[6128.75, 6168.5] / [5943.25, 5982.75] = 1.04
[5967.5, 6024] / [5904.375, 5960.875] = 0.94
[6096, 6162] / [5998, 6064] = 1.09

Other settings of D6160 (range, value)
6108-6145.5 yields 72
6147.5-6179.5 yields 74.4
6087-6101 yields 75.7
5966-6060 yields 69.4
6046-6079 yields 72.1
